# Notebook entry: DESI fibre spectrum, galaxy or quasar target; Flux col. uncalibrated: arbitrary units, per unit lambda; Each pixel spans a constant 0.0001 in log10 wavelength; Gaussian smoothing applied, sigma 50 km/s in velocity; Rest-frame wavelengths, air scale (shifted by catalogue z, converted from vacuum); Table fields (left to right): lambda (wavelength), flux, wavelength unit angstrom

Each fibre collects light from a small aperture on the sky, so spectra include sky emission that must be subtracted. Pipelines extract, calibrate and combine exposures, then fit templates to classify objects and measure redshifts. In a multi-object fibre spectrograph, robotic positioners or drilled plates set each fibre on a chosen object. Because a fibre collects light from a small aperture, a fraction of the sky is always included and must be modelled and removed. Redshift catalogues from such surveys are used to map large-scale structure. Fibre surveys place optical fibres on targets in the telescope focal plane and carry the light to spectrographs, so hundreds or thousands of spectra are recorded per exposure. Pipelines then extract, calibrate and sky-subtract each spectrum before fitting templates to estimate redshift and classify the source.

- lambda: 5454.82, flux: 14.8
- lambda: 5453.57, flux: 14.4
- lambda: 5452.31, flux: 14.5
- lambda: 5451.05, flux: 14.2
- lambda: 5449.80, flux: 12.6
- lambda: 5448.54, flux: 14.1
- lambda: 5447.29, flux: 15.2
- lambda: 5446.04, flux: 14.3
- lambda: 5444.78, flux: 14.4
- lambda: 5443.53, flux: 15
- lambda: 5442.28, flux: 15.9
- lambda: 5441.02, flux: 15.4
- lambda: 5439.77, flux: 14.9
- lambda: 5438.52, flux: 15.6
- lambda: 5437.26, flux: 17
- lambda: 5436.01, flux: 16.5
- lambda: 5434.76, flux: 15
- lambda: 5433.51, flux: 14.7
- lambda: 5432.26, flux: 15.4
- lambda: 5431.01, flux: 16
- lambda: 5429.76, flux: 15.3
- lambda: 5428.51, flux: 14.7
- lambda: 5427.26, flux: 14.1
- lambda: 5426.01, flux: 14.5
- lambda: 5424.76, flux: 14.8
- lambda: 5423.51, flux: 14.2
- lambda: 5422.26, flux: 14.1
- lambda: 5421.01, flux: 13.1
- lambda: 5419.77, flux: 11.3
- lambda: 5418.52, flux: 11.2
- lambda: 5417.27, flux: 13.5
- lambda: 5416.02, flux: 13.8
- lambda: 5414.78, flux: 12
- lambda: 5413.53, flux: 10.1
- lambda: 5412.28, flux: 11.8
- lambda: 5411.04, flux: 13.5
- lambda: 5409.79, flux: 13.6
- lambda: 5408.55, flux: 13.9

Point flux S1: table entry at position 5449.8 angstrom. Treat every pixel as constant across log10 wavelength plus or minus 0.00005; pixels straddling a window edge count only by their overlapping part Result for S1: 12.6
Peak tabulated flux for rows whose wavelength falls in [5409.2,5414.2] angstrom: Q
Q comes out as 13.6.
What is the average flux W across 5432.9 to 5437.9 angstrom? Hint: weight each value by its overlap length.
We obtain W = 15.8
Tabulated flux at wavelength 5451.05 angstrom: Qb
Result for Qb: 14.2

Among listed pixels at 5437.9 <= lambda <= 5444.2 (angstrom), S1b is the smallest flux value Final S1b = 14.9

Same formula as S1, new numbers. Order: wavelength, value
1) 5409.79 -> 13.6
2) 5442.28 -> 15.9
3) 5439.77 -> 14.9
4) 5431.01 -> 16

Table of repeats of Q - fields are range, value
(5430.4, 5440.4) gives 17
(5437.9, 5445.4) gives 15.9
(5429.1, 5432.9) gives 16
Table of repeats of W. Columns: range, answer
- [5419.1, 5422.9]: 12.8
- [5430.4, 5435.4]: 15.3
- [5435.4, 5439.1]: 16.3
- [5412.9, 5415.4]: 11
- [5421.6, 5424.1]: 14.1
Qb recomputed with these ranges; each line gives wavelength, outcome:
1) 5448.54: 14.1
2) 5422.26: 14.1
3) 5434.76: 15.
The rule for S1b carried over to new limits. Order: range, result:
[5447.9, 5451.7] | 12.6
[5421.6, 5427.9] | 14.1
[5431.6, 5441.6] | 14.7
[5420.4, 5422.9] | 13.1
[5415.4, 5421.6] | 11.2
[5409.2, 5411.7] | 13.5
